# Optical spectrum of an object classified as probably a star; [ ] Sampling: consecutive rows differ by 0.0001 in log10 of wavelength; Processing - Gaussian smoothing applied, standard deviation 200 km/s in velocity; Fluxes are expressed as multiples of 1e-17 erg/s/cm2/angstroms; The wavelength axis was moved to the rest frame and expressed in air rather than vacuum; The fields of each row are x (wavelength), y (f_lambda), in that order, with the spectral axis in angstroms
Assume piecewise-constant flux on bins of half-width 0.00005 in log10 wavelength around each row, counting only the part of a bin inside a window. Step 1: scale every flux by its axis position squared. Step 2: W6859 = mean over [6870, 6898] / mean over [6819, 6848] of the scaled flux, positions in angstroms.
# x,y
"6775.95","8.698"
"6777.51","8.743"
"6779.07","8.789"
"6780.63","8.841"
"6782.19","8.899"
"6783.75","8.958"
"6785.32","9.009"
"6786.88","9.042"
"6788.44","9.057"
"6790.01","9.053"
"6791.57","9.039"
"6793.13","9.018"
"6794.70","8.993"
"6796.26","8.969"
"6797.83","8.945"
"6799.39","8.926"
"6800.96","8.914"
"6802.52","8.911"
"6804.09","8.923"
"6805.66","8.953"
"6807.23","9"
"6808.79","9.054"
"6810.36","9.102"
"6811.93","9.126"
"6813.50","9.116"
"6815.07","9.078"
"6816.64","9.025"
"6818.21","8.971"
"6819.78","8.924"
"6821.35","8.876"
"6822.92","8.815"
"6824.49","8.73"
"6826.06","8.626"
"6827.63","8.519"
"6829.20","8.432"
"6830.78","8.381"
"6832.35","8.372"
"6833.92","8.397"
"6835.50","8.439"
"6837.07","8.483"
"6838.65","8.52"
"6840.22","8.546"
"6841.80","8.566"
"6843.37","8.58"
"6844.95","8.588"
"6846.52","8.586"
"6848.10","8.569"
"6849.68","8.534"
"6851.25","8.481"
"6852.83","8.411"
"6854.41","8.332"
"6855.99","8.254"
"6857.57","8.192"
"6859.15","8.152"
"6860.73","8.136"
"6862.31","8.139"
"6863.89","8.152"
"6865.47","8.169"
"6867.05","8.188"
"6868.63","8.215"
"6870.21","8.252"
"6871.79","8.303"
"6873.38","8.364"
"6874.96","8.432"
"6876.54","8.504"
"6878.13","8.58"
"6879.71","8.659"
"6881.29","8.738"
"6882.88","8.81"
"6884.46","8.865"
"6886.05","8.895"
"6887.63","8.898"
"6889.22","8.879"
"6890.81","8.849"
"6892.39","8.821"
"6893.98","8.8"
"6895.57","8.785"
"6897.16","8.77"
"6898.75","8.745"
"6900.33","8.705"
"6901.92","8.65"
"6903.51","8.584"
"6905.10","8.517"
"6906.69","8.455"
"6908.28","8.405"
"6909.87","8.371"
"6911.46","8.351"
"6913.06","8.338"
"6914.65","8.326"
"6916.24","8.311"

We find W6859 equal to 1.0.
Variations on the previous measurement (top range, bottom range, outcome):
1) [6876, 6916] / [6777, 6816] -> 0.99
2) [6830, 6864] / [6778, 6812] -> 0.95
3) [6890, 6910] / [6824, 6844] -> 1.04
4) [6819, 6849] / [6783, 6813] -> 0.96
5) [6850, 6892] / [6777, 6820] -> 0.96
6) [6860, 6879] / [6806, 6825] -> 0.94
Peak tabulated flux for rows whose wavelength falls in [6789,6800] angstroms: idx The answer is 9.053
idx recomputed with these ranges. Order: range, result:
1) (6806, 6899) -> 9.126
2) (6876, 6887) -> 8.895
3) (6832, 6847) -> 8.588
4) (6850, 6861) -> 8.481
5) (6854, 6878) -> 8.504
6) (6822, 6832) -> 8.815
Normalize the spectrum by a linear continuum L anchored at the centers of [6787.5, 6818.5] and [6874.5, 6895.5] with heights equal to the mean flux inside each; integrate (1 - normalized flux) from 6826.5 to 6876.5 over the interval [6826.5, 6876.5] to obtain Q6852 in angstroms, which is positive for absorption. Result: 2.7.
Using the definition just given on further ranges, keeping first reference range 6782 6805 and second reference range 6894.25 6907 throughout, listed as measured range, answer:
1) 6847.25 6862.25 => 0.8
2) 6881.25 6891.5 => -0.2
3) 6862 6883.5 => 0.9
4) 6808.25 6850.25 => 0.8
